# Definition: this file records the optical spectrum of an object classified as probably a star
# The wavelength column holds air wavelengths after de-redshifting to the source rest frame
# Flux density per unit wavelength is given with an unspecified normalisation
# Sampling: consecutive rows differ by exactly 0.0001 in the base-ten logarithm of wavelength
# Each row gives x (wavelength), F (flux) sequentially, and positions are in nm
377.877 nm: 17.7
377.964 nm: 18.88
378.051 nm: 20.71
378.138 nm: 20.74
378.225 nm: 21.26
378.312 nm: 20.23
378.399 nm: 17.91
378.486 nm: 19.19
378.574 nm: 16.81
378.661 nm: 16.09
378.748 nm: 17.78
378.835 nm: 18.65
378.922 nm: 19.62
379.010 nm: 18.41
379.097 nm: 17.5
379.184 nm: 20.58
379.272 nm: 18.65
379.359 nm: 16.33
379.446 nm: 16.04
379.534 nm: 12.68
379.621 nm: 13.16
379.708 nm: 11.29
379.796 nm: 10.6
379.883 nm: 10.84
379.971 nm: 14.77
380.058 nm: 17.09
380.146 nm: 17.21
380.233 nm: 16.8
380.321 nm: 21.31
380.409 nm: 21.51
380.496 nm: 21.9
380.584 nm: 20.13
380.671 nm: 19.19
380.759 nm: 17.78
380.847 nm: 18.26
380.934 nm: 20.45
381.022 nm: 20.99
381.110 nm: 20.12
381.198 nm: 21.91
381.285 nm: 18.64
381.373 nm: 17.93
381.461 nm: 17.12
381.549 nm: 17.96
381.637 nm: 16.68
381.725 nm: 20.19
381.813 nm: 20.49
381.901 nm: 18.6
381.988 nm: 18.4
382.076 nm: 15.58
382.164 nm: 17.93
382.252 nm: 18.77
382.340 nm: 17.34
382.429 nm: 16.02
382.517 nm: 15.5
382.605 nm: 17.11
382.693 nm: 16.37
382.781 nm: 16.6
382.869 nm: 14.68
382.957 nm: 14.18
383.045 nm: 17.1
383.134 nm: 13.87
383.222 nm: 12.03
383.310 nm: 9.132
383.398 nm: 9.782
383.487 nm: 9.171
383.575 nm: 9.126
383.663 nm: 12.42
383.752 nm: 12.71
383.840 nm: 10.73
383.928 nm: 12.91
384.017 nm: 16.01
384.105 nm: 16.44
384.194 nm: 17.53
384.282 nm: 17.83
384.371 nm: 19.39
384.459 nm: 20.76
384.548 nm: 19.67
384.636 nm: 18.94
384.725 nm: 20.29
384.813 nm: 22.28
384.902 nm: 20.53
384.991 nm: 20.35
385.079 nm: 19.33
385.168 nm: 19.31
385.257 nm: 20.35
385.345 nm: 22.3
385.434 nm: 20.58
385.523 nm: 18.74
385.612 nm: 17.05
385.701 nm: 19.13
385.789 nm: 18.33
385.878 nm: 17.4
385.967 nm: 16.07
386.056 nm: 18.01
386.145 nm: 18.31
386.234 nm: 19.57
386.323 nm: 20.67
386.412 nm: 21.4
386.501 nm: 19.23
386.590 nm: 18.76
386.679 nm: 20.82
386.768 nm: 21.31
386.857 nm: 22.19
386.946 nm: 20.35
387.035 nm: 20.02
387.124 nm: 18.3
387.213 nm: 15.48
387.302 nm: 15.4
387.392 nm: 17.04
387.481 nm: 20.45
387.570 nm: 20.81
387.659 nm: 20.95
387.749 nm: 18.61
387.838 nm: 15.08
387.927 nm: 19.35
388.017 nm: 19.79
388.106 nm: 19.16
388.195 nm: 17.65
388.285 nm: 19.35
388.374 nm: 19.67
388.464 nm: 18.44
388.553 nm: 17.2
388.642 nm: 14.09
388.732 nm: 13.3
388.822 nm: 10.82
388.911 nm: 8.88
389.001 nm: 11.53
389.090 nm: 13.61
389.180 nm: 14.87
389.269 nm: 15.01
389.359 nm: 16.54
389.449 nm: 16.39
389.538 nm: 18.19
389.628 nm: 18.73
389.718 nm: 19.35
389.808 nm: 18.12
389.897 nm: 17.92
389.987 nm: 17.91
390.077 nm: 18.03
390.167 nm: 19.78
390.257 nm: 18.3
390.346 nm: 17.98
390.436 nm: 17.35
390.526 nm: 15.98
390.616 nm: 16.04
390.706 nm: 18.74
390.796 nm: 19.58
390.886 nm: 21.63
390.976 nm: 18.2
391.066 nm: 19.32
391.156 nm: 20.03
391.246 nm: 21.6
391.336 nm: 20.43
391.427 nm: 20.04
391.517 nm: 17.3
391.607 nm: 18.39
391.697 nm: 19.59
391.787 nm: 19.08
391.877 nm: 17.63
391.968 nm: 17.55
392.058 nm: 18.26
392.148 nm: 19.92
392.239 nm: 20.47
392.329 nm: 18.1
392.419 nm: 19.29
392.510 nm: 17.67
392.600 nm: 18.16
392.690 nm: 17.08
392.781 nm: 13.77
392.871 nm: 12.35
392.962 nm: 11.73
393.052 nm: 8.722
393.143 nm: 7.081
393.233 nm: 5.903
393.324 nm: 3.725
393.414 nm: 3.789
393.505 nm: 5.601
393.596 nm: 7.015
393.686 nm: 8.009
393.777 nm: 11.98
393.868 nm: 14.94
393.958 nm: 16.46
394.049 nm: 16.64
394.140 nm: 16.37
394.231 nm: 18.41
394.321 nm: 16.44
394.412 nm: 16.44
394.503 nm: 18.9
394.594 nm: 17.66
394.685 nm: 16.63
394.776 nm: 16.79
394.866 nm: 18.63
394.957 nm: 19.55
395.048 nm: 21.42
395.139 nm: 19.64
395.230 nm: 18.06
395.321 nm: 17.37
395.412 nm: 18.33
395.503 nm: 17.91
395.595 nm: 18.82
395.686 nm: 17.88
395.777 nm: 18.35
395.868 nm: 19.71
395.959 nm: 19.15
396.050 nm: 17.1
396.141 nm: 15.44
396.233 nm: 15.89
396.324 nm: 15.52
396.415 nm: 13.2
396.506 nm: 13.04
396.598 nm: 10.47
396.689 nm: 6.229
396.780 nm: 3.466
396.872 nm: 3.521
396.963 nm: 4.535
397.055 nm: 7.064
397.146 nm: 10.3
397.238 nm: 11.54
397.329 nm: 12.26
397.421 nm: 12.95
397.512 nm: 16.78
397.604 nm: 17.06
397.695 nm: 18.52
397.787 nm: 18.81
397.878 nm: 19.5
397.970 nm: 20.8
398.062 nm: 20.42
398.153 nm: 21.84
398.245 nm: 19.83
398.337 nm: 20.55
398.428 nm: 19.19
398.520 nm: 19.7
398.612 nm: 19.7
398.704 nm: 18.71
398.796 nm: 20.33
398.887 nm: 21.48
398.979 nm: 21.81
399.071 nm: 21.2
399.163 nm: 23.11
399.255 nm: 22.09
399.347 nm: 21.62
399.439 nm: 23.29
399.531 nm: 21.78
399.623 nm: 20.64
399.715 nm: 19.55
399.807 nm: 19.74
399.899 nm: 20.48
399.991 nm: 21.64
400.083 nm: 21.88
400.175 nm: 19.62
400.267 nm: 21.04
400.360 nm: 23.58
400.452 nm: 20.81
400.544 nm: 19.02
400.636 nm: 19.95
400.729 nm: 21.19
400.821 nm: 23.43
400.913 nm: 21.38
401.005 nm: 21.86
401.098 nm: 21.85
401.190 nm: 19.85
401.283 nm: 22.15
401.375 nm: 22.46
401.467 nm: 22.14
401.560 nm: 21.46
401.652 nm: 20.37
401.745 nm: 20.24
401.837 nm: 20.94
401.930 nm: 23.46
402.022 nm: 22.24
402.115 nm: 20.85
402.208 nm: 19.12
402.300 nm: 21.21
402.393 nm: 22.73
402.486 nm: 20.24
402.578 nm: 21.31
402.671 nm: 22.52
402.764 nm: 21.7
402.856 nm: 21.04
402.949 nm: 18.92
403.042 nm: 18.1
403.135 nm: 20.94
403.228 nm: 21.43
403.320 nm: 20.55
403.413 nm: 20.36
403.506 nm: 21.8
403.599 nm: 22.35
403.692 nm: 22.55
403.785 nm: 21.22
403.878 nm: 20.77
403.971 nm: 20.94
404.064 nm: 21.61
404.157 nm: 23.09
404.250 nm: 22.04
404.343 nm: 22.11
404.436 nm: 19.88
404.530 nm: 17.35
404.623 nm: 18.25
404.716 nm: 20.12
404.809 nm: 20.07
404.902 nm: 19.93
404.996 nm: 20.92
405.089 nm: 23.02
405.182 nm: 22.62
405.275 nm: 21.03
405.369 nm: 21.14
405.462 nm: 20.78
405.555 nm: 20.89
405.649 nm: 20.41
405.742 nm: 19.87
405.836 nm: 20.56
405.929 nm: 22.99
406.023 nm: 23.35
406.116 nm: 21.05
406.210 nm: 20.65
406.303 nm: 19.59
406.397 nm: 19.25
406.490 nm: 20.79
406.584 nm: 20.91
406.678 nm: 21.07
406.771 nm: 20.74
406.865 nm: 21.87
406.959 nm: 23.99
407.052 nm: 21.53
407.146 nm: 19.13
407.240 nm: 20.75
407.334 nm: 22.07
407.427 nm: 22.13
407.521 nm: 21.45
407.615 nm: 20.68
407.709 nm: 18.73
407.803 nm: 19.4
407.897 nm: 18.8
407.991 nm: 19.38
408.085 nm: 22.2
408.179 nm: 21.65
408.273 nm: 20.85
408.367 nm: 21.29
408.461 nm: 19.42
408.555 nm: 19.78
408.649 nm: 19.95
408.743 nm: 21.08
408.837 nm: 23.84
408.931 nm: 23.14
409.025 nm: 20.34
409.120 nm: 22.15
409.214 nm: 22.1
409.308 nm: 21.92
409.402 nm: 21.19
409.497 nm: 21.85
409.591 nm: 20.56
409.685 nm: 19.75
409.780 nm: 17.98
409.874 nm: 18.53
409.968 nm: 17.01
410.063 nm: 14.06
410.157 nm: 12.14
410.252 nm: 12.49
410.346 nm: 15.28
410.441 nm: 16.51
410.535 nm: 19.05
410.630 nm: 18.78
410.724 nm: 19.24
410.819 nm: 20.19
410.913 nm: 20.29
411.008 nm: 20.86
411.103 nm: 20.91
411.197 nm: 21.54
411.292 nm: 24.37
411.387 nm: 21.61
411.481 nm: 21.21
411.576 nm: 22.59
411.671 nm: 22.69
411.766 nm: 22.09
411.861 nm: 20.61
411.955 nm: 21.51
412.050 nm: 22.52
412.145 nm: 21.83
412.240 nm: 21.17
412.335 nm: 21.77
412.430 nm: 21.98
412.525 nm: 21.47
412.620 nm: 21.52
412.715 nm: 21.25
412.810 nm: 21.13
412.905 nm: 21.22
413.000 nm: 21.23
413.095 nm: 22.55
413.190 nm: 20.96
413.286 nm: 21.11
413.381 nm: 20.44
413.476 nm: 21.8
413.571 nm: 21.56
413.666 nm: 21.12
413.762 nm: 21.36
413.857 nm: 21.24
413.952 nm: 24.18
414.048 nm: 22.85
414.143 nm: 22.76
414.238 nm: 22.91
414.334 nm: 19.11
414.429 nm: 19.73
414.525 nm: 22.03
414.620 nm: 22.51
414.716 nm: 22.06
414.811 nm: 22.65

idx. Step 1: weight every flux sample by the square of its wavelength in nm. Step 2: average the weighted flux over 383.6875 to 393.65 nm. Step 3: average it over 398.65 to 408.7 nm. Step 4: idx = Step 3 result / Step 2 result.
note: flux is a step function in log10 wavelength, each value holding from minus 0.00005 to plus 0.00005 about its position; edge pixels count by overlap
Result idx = 1.32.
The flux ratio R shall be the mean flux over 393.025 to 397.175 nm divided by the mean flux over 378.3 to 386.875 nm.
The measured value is 0.8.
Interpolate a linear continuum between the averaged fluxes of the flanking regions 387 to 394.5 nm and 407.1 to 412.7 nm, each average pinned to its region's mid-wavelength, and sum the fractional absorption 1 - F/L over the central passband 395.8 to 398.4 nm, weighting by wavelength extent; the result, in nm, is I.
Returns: 0.46 nm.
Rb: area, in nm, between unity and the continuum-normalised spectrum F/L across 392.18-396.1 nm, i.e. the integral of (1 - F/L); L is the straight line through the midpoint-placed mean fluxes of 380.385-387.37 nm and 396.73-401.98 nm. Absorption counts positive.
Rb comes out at 0.69 nm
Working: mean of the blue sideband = 17.8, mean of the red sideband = 19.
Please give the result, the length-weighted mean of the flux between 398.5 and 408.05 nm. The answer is 21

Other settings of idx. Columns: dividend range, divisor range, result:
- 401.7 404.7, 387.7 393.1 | 1.29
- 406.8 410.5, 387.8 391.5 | 1.26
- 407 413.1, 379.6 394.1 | 1.36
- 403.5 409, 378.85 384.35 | 1.45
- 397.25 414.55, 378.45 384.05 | 1.43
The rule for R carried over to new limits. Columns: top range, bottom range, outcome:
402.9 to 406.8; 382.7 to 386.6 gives 1.23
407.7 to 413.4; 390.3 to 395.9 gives 1.24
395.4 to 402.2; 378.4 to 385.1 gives 1.09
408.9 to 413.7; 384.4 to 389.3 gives 1.11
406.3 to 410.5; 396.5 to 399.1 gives 1.28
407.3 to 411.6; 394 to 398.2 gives 1.27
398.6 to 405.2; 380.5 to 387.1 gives 1.19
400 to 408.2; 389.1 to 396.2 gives 1.27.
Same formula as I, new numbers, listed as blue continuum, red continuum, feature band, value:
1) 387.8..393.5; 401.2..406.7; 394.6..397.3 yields 0.52 nm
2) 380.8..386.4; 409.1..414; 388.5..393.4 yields 0.49 nm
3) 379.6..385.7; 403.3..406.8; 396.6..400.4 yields 0.42 nm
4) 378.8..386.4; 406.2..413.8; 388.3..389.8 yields 0.21 nm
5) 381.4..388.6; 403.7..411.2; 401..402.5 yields -0.13 nm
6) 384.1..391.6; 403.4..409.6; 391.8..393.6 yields 0.53 nm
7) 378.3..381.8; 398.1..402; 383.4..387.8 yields 0.13 nm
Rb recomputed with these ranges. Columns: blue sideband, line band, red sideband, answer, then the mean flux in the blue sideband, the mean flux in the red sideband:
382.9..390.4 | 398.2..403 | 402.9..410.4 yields -0.39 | 17.3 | 20.4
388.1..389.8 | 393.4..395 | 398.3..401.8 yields 0.33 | 15.9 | 21.1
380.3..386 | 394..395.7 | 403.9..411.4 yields 0.08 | 17.5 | 20.4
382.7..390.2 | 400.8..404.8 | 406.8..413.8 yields -0.33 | 17.3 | 20.6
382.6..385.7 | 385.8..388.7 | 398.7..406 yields -0.25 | 16.5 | 21.1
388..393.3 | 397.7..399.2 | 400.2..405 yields -0.06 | 16.8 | 21.1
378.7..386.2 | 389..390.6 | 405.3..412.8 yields 0.09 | 17.2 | 20.5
